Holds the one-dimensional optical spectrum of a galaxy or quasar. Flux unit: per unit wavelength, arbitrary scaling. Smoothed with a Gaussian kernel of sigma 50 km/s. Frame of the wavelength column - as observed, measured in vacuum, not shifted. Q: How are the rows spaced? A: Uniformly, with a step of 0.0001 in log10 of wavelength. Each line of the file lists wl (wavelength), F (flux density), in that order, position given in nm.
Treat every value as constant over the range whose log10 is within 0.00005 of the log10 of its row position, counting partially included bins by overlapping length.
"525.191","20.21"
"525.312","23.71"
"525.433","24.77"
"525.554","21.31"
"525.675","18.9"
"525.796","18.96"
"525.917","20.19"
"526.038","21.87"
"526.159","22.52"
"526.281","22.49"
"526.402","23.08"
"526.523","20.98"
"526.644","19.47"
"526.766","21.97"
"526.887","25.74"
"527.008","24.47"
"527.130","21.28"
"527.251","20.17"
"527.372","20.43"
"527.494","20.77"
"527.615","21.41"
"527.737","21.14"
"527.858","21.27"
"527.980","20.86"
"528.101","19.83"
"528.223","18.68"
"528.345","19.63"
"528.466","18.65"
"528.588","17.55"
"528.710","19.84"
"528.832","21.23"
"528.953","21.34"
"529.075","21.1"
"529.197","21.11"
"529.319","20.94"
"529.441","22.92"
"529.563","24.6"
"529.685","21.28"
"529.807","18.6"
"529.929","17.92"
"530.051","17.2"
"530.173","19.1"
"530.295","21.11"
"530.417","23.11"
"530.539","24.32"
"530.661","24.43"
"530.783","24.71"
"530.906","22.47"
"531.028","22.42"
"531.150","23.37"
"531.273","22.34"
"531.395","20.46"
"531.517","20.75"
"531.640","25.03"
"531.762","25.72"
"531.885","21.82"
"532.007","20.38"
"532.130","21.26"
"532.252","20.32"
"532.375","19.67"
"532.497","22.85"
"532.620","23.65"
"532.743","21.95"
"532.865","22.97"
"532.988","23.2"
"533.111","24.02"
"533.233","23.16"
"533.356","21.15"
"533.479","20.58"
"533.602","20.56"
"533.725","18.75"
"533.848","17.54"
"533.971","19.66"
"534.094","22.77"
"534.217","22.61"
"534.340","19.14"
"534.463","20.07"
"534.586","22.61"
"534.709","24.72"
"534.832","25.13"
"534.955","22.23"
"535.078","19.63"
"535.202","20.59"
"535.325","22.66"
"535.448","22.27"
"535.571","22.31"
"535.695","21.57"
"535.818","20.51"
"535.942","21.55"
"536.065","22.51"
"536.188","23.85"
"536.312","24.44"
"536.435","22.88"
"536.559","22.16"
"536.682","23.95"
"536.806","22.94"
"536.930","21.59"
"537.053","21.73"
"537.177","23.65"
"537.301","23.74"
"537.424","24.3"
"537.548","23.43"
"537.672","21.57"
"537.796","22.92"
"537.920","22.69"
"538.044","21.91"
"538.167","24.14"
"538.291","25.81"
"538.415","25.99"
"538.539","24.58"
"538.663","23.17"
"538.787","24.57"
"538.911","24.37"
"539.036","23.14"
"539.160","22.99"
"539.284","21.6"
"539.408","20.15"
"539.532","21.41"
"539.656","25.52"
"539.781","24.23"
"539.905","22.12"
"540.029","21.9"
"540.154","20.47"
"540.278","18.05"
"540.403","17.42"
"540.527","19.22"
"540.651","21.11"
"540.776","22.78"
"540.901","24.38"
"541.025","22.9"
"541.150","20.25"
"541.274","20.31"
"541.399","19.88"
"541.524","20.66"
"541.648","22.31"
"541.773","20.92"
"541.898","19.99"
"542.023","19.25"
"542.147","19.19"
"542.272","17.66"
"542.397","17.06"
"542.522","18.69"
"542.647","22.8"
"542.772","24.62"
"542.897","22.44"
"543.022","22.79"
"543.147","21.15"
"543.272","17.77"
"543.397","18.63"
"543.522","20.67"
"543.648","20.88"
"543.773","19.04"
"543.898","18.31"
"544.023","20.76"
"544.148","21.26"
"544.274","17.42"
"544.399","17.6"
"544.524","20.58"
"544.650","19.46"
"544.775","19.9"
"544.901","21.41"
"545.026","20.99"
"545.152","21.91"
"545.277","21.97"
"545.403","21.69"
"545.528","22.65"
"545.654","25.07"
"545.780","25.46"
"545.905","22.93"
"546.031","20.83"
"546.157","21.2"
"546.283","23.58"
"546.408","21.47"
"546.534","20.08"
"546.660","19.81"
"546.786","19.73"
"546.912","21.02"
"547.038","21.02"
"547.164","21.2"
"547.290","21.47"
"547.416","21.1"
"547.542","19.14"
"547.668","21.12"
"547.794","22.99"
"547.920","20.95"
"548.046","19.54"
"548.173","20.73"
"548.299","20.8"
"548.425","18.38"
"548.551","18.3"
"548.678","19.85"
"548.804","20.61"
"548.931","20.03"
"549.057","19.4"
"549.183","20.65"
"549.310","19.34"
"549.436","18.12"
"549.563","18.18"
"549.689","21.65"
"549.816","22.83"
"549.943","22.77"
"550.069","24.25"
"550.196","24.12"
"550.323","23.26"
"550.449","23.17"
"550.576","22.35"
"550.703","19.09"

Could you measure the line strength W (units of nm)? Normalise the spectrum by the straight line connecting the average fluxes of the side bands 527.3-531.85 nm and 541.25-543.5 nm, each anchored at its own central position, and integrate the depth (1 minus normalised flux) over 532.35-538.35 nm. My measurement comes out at -0.40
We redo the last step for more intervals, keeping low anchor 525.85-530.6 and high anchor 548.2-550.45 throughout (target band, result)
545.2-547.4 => -0.10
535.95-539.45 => -0.38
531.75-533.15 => -0.08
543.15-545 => 0.11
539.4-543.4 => 0.00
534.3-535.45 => -0.05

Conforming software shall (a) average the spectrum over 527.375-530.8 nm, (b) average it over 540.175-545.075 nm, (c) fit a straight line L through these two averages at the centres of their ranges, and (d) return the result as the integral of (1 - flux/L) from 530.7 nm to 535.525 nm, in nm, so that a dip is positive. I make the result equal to -0.30 nm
